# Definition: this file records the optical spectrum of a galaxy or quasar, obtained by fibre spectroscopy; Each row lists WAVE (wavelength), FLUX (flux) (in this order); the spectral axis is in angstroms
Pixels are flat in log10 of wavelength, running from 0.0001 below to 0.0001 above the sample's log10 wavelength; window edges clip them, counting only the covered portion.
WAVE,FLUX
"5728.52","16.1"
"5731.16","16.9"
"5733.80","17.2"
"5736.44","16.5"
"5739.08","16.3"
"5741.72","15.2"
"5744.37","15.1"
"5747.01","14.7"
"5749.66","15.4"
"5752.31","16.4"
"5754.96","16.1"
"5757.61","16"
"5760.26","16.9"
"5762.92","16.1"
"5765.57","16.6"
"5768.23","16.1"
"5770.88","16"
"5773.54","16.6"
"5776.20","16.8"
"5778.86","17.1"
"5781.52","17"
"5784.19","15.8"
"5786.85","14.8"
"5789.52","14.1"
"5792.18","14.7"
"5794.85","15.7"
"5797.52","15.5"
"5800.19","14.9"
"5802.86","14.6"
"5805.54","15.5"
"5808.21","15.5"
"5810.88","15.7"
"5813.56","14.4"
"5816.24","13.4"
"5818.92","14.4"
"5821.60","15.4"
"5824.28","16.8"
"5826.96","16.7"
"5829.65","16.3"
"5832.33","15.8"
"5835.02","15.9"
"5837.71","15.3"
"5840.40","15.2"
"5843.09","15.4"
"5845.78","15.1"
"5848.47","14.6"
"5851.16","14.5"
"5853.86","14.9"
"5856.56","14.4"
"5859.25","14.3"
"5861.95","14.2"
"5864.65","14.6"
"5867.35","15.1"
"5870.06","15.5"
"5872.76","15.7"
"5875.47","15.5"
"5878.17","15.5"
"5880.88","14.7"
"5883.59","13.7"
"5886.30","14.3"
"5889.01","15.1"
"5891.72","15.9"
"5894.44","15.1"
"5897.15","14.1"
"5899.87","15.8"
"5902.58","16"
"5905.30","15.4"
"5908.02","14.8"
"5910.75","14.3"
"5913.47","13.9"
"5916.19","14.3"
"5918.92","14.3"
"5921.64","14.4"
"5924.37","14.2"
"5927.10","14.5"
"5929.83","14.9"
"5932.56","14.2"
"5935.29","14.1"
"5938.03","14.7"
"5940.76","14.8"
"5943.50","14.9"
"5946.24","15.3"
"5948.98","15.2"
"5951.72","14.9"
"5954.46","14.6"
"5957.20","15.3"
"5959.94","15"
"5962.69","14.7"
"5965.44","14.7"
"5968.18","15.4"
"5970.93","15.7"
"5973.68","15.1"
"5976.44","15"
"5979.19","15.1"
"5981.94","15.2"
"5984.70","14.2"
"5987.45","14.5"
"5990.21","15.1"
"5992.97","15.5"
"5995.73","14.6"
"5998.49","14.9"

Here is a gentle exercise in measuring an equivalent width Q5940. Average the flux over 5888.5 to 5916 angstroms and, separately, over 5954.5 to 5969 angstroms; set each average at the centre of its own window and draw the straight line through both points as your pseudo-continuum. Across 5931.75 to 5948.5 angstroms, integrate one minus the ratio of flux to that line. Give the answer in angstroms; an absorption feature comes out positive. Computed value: 0.3 angstroms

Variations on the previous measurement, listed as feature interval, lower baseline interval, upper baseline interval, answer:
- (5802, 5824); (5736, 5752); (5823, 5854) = 0.84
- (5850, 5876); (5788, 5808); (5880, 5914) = 0.13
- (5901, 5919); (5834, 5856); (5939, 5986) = 0.33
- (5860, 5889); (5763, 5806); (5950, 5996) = 0.96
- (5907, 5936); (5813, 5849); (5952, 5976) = 1.53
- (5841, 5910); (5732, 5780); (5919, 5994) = 1.88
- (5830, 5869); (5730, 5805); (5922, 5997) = 1.17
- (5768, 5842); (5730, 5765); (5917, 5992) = 0.76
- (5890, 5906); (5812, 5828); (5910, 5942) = -0.86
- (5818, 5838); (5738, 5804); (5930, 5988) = -0.48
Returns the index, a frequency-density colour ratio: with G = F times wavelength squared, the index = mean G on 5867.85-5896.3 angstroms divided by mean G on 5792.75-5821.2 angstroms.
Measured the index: 1.0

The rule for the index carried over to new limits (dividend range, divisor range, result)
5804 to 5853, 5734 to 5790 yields 0.98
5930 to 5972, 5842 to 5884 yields 1.03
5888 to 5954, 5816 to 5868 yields 1.00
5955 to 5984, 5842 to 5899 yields 1.05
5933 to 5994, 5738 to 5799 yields 1.01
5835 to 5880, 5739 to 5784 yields 0.96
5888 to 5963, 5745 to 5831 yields 0.99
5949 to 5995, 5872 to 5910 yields 1.02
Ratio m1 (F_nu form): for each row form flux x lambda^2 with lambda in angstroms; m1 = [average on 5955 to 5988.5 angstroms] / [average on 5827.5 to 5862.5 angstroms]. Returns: 1.03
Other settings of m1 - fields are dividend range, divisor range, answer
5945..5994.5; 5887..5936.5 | 1.04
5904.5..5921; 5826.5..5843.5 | 0.94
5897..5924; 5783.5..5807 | 1.02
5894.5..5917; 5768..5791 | 0.97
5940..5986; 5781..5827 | 1.04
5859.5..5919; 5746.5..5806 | 0.98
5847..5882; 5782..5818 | 1.01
